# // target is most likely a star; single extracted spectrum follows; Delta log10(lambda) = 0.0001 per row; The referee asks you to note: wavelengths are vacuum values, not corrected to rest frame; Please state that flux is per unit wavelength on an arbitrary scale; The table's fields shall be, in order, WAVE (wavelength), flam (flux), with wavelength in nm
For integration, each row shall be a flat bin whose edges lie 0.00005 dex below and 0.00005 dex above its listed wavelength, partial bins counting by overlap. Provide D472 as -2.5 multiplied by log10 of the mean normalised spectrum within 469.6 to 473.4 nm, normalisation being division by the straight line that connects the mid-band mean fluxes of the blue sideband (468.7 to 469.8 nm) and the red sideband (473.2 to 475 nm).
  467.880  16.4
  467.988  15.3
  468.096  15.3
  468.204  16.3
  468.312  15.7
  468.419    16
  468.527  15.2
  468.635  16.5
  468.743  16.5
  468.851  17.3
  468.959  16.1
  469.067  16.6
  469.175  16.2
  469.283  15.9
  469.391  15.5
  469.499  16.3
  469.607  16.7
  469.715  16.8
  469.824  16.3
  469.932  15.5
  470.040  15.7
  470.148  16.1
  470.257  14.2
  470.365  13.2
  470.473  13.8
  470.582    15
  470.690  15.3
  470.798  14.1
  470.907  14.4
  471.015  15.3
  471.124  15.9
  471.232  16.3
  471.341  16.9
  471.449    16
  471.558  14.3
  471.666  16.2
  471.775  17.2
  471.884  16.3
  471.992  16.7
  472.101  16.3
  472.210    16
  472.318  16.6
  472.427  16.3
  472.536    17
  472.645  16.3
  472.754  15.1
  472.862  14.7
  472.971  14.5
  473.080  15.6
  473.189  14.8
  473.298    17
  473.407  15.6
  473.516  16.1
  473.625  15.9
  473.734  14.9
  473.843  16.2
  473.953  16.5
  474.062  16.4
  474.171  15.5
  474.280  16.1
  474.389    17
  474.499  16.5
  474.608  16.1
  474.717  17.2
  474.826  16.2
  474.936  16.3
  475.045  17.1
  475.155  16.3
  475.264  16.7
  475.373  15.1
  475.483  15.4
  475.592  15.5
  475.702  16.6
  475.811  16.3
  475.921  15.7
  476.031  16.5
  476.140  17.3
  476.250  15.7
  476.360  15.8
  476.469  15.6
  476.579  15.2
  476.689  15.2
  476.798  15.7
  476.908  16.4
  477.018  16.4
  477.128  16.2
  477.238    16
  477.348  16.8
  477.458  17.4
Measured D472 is 0.04 mag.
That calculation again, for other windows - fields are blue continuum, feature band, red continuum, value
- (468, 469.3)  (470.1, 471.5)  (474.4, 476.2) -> 0.07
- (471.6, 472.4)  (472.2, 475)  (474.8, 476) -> 0.02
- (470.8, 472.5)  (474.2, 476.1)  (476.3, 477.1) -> -0.03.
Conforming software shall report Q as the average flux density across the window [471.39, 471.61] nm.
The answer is 15.2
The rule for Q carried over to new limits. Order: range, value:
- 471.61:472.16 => 16.5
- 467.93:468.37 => 15.7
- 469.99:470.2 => 15.9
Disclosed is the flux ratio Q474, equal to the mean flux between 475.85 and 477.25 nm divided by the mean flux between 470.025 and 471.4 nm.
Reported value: 1.1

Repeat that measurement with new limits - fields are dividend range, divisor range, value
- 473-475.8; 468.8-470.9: 1.03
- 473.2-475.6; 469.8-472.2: 1.04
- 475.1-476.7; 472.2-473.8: 1.01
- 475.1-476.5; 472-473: 1.01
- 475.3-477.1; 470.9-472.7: 0.98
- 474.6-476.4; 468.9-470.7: 1.04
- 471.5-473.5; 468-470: 0.99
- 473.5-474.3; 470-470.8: 1.08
